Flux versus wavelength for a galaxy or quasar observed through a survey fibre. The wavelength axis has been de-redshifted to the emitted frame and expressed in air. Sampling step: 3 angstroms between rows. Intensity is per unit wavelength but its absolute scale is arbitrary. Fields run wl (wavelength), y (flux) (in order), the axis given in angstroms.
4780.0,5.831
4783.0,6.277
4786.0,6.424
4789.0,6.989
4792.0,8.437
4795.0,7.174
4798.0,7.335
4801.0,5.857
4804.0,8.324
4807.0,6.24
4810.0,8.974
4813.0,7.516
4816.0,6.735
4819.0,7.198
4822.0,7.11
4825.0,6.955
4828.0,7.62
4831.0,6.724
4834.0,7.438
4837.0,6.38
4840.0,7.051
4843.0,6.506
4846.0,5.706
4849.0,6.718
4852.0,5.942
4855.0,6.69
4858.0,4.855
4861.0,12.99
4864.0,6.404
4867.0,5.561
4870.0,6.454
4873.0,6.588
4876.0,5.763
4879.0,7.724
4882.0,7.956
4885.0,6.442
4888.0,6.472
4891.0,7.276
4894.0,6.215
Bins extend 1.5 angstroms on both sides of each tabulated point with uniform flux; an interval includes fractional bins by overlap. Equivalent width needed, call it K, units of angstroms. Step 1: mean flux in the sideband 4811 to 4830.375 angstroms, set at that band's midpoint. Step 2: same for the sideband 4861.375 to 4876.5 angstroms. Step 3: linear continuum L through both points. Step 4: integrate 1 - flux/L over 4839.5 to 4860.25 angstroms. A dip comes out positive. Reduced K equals 1.4 angstroms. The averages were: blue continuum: 7.21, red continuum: 6.69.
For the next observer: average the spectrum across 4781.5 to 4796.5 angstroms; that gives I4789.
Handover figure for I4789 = 7.06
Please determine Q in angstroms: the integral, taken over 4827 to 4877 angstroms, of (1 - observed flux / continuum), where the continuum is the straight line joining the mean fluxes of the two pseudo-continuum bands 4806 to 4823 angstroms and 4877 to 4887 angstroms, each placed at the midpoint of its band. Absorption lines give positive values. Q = 3.41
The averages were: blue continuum 7.33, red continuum 7.25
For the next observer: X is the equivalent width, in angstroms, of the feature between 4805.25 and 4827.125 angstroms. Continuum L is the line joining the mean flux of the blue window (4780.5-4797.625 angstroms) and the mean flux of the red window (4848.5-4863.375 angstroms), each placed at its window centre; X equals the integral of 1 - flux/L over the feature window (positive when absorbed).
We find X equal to -0.3 angstroms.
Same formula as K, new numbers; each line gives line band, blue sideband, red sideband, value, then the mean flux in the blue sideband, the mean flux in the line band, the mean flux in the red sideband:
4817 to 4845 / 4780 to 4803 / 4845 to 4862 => 0.0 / 6.89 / 6.97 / 7.02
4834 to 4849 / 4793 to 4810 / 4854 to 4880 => 1.1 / 7.2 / 6.54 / 7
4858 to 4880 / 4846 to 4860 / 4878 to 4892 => -1.6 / 6.26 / 7.18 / 7.15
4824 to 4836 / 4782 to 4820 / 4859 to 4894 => 0.0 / 7.2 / 7.16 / 7.16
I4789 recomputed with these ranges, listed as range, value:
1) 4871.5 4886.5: 6.89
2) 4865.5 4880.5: 6.42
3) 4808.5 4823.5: 7.51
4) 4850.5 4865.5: 7.38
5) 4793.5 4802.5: 6.79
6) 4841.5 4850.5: 6.31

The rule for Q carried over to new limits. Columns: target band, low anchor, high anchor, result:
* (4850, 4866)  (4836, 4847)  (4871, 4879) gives -2.1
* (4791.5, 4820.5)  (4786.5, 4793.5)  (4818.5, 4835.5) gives 0.1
